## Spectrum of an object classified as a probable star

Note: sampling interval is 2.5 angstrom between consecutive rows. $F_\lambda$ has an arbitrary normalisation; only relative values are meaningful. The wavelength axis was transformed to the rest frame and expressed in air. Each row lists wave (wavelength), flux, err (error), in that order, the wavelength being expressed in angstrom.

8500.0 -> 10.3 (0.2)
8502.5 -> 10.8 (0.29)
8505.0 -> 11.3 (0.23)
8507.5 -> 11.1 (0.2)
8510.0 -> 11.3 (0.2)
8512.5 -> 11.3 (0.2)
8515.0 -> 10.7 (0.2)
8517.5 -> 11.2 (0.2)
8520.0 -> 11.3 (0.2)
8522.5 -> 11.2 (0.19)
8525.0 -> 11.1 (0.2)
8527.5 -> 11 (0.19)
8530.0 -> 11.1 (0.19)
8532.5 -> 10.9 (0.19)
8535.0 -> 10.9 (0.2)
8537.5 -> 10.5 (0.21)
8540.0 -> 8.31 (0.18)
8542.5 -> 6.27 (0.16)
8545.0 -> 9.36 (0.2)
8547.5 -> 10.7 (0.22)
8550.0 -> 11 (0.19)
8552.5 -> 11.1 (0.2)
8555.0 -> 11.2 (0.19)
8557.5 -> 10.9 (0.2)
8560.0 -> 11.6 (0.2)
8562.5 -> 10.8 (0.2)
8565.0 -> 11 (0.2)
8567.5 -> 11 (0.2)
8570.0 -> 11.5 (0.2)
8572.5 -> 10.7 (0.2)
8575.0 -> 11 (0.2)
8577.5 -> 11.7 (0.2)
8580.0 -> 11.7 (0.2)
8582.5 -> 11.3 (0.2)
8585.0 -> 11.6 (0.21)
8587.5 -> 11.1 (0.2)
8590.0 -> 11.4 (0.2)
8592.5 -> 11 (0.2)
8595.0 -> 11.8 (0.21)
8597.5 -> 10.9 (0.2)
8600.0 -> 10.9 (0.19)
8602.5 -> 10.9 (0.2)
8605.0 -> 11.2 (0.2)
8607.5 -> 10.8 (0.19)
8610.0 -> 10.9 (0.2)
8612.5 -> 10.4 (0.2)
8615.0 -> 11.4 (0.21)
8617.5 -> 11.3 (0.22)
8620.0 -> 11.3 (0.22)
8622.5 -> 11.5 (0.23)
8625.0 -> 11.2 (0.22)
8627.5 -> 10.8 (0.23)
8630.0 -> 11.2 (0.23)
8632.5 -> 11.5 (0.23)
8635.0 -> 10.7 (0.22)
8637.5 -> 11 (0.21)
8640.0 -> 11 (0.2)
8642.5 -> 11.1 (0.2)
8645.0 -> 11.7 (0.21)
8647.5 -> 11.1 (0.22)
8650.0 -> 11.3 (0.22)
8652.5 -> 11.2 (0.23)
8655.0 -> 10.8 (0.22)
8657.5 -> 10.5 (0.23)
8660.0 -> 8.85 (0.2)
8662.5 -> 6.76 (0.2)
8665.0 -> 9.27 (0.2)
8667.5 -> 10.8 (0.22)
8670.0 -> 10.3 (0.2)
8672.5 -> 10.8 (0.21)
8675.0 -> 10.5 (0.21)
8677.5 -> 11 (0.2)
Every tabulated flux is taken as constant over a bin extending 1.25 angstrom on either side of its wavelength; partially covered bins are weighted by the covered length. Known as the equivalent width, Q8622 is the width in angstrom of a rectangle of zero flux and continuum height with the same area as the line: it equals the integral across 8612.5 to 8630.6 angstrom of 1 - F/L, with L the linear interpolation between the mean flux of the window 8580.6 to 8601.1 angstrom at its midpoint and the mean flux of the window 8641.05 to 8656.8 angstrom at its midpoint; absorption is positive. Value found 0.1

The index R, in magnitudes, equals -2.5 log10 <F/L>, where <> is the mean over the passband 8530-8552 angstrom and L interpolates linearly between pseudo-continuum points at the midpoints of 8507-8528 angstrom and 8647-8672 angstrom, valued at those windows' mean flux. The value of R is 0.115 mag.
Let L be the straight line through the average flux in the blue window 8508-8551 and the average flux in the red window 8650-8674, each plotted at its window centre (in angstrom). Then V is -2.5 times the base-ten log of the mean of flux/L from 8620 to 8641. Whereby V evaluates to -0.10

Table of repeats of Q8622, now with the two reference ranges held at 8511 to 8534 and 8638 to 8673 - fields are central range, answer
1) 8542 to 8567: 0.9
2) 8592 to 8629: -1.6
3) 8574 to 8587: -0.8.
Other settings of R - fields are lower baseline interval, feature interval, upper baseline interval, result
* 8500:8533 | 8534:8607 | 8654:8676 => -0.020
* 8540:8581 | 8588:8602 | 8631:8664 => -0.056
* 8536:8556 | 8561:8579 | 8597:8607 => -0.083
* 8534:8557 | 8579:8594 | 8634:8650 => -0.090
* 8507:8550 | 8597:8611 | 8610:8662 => -0.014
